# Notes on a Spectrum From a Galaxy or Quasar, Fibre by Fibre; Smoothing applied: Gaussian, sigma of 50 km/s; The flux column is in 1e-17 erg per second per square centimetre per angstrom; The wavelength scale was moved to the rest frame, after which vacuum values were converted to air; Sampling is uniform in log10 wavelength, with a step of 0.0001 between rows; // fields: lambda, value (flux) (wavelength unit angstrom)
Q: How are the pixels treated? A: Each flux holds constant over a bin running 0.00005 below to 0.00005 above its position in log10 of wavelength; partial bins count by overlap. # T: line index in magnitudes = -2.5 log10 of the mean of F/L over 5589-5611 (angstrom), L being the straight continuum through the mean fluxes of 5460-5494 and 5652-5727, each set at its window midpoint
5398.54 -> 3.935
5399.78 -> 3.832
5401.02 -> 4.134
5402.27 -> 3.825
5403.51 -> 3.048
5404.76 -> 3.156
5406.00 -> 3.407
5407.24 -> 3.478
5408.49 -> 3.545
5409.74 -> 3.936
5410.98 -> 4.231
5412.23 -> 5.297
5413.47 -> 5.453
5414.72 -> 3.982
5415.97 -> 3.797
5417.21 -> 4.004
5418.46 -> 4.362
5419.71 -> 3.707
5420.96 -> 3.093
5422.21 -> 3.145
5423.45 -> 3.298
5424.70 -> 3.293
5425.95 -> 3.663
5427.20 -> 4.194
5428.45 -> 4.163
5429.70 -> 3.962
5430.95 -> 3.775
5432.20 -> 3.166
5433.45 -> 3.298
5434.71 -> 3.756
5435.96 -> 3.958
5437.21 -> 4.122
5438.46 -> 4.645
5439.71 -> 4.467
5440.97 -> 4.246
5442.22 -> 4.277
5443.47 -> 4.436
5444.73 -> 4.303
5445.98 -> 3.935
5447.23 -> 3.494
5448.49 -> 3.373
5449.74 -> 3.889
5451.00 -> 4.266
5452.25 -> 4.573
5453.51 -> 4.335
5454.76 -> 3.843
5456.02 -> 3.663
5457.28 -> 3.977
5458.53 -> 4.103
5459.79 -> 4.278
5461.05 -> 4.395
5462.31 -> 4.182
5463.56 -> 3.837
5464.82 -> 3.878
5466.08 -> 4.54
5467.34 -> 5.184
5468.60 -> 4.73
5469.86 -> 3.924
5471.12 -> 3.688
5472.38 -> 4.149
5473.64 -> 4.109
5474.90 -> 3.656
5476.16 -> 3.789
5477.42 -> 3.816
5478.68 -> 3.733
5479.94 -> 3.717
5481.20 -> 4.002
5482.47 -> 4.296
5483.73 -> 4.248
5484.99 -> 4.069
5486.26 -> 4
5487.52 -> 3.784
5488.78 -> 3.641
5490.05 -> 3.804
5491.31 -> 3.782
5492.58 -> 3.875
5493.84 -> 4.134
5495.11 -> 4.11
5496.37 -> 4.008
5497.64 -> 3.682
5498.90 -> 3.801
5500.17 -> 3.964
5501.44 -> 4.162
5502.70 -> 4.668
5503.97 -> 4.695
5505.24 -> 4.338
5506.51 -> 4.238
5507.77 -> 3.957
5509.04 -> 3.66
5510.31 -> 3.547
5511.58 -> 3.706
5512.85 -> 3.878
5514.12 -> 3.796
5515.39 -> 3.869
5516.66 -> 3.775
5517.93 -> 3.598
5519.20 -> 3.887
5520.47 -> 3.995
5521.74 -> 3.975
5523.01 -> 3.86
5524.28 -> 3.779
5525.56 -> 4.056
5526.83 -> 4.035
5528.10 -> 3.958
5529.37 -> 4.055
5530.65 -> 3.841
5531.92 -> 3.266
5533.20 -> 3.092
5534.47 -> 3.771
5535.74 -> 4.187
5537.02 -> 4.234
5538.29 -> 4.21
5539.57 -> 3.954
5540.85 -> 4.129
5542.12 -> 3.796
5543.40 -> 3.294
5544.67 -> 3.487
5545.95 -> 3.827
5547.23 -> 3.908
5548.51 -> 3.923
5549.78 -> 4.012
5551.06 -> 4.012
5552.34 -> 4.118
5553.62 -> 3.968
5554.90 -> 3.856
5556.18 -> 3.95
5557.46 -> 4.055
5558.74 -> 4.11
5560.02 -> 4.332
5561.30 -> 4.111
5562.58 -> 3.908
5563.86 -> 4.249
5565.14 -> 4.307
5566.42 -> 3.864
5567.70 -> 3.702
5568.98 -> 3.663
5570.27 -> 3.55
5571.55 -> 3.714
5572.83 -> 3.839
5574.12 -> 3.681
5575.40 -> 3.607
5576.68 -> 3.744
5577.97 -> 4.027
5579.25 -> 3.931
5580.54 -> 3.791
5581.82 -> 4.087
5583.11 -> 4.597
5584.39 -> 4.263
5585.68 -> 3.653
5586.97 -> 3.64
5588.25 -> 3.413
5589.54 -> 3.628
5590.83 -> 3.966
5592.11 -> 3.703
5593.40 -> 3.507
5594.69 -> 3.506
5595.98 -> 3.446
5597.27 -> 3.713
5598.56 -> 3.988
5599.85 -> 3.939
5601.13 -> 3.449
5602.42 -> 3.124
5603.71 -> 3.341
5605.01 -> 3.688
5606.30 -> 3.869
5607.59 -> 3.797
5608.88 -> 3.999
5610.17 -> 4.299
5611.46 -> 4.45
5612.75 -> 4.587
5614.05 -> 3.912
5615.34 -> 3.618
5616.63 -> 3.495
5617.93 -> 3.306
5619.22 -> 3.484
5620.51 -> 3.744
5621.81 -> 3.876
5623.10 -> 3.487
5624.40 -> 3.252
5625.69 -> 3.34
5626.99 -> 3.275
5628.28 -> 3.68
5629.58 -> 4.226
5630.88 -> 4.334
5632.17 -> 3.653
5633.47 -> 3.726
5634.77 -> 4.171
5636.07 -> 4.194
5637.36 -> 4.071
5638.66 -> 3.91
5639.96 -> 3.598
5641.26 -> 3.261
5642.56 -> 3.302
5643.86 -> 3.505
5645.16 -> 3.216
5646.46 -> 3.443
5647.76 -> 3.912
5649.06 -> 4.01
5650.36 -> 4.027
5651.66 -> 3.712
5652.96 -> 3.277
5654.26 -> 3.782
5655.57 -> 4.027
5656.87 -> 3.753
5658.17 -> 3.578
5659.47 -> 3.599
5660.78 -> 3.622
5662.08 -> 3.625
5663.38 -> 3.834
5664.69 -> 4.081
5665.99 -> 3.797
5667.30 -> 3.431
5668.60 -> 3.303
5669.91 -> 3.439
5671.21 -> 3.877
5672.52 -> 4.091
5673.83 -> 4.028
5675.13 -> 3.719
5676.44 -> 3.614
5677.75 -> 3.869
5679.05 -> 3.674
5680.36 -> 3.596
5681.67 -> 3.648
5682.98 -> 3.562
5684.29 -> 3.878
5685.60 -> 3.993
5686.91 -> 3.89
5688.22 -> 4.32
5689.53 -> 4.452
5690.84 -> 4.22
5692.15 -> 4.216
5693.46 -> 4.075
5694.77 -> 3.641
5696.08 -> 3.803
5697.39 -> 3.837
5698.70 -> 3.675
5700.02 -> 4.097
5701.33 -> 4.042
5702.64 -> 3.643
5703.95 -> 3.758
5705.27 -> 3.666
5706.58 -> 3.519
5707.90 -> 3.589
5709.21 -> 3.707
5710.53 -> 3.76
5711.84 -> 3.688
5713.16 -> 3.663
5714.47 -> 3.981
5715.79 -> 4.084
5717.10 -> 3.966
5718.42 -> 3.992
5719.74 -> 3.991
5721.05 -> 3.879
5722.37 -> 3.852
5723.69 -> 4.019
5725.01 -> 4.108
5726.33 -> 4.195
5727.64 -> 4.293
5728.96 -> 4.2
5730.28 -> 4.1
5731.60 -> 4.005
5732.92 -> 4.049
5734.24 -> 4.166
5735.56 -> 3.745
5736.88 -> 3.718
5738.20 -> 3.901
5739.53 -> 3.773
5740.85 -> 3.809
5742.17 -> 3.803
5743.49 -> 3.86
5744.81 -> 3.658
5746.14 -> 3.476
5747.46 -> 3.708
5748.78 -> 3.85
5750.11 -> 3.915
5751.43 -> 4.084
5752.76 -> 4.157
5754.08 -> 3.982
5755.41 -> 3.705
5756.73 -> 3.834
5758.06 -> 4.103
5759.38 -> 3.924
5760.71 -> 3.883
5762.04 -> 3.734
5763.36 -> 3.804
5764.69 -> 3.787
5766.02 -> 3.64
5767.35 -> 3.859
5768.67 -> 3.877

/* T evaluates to 0.06 mag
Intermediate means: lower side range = 4.04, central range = 3.71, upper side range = 3.83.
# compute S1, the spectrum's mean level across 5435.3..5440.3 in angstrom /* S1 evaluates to 4.3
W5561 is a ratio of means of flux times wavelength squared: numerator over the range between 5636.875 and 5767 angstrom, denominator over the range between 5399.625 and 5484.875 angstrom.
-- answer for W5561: 1.06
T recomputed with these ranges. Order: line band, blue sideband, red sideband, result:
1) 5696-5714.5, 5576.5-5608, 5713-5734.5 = 0.07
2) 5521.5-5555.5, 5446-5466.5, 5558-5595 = 0.01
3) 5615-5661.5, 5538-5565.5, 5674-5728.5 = 0.07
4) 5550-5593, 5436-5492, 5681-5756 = 0.02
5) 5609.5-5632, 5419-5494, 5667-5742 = 0.03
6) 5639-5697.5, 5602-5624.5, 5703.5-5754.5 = 0.02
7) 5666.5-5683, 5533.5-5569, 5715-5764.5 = 0.07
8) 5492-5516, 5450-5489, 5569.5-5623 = 0.00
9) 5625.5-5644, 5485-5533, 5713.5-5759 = 0.05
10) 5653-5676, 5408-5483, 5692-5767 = 0.05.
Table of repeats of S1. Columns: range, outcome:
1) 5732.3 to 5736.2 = 3.99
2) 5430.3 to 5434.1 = 3.41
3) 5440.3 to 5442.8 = 4.26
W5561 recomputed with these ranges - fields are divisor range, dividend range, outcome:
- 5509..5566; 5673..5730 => 1.06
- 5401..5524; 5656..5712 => 1.04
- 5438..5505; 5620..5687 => 0.97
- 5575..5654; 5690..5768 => 1.08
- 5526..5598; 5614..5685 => 0.99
